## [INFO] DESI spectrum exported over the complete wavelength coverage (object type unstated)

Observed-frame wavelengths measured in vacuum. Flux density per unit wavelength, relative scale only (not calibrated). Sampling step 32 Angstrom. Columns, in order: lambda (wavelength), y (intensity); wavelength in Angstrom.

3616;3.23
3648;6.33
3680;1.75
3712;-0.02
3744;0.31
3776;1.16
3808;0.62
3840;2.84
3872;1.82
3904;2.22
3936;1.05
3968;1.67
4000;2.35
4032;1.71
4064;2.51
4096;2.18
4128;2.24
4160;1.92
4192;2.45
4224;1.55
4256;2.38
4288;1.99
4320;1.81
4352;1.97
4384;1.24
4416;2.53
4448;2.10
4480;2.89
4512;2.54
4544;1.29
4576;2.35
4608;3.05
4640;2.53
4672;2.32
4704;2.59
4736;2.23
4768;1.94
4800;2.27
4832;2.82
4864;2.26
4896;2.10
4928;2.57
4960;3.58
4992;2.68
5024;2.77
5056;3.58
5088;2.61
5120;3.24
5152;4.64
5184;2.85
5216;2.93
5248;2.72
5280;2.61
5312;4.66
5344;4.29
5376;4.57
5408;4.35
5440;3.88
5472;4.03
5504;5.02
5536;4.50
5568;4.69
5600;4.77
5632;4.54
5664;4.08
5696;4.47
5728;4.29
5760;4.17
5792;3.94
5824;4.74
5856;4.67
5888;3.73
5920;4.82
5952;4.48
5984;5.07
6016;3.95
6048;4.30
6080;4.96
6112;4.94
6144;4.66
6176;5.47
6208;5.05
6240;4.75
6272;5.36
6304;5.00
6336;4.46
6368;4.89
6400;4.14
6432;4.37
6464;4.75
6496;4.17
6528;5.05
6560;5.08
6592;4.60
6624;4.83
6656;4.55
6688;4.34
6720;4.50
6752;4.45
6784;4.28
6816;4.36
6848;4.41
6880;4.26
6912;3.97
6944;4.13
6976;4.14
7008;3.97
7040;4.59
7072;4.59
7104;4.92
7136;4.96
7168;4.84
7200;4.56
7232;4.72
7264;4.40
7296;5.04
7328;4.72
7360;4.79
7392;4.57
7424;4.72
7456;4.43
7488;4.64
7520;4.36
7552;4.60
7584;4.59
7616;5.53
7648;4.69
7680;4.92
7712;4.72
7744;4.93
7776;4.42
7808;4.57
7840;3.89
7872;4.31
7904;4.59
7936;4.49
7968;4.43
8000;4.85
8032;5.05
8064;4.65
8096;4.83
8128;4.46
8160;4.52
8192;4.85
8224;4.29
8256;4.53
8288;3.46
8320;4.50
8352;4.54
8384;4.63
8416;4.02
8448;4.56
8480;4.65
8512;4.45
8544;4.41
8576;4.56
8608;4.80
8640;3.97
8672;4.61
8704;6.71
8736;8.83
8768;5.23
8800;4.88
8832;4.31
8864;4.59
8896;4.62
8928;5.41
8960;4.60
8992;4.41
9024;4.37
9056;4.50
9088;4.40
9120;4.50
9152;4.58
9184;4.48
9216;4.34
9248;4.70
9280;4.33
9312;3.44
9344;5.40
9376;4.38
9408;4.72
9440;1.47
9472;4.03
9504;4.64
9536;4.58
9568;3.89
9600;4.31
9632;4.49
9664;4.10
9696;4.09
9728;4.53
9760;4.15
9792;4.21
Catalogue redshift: 0.33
